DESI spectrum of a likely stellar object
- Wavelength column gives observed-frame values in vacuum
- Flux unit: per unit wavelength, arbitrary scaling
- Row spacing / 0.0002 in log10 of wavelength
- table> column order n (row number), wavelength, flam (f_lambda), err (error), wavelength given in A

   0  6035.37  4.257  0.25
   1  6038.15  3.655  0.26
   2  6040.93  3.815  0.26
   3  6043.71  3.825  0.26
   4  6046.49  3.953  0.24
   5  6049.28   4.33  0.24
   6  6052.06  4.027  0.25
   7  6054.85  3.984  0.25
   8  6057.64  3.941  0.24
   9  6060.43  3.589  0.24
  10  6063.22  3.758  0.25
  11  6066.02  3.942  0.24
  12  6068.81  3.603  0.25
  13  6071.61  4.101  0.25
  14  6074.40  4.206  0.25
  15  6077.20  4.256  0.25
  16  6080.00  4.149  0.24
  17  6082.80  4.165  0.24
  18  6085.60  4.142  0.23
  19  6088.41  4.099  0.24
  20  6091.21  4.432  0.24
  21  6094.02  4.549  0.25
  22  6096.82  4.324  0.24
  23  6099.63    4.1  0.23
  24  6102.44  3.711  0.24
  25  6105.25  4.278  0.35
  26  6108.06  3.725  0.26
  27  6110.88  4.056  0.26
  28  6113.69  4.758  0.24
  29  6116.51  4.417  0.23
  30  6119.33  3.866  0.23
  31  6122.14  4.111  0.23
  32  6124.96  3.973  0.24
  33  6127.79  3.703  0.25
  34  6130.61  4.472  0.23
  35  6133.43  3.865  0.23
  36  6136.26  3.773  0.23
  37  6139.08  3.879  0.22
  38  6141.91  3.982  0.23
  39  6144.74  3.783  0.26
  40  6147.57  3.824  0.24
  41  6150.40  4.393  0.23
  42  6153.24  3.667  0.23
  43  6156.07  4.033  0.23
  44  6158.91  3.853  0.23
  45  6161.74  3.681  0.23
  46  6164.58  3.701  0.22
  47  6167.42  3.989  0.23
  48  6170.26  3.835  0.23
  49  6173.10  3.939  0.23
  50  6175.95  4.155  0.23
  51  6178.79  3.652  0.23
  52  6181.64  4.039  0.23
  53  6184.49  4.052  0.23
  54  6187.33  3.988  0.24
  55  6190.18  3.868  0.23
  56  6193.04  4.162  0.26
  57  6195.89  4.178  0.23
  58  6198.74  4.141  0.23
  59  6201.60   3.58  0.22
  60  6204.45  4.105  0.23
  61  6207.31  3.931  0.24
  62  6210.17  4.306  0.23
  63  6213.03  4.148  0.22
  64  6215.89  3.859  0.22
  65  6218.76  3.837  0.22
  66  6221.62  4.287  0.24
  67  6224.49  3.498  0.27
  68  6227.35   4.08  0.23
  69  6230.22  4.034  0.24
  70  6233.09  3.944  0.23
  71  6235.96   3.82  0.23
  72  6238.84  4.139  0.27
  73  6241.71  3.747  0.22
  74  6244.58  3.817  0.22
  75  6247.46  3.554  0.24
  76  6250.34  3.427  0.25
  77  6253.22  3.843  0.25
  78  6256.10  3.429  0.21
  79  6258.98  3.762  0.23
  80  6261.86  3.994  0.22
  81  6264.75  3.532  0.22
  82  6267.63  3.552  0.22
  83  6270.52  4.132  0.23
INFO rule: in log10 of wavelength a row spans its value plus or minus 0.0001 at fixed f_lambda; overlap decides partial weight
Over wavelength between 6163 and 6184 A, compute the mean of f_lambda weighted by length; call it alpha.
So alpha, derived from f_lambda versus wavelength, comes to 3.91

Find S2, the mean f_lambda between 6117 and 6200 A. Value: 3.96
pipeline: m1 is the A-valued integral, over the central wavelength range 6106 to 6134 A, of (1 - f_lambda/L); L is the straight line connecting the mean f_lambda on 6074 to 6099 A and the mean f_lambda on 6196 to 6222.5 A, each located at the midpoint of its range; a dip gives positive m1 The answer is 0.58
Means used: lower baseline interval 4.26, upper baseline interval 4.02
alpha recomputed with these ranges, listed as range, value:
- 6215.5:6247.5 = 3.9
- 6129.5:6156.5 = 3.96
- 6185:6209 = 4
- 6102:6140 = 4.05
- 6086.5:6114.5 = 4.19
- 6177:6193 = 3.95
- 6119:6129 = 3.92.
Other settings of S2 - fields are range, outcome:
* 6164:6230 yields 3.98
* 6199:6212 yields 4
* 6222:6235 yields 3.92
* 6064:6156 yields 4.07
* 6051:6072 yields 3.85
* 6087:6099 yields 4.33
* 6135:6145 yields 3.87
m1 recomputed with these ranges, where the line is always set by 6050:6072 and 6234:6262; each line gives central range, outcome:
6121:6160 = -1.4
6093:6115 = -1.9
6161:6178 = -0.4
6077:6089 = -0.9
